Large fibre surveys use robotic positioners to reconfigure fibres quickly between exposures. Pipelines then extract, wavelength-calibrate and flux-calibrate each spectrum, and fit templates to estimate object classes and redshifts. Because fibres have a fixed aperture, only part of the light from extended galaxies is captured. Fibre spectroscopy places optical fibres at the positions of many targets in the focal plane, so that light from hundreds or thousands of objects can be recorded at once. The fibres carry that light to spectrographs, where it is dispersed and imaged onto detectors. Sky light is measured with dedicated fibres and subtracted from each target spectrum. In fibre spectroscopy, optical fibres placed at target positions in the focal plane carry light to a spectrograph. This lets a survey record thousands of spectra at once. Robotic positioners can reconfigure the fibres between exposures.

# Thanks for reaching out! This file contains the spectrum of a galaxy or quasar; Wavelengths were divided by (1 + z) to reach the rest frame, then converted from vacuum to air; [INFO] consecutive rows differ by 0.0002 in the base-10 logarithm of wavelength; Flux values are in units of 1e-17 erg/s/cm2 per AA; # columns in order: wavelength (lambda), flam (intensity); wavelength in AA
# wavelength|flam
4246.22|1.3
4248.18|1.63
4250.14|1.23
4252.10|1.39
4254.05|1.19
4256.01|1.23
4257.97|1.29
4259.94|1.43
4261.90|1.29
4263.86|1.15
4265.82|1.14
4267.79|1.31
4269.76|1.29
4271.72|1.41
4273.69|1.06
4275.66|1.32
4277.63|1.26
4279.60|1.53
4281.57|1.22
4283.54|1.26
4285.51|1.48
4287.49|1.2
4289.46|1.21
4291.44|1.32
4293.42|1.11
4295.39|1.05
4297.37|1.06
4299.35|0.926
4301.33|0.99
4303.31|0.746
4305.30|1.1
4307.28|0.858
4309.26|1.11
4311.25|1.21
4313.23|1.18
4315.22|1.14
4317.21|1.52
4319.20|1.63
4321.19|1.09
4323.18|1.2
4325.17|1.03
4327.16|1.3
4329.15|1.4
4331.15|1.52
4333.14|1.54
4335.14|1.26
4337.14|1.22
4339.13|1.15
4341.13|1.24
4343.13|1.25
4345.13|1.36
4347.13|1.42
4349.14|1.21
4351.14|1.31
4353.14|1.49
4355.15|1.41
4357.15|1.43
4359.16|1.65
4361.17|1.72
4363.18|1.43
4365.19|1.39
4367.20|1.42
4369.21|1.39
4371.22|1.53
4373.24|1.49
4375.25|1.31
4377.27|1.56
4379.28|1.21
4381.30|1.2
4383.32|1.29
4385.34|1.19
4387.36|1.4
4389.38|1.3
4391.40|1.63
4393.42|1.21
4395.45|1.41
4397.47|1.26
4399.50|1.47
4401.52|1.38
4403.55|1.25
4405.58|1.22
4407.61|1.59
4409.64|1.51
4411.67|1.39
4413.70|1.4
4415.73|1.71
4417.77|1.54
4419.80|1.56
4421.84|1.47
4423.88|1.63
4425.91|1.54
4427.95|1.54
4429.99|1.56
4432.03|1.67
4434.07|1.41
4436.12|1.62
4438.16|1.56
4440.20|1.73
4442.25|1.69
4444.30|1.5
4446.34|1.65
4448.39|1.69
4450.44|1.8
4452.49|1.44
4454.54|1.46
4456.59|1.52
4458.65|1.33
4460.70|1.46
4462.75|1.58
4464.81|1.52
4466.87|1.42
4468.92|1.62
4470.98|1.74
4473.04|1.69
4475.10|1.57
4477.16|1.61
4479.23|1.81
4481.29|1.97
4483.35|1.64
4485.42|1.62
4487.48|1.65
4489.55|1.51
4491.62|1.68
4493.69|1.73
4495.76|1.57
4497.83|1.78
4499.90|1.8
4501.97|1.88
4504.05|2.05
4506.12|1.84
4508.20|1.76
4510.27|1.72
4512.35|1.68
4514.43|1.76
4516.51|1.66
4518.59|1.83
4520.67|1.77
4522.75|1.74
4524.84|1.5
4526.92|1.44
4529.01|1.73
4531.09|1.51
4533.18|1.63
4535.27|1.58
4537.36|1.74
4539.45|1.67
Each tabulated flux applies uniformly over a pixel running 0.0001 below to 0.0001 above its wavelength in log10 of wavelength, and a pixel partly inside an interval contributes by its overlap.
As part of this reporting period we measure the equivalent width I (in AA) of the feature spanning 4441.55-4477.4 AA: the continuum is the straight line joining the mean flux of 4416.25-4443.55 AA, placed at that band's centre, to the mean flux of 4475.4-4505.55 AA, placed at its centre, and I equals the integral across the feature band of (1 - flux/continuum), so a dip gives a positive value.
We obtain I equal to 1.8 AA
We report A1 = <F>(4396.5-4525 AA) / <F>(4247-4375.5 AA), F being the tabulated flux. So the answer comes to 1.25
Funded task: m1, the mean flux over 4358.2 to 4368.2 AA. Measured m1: 1.52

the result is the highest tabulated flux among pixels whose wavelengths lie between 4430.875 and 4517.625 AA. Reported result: 2.05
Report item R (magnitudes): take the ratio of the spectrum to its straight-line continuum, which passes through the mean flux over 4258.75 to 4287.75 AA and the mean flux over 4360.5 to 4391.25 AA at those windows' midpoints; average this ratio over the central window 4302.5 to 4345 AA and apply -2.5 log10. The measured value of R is 0.10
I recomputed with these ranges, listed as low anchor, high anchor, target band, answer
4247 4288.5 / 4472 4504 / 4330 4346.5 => 1.3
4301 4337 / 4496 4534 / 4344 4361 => -1.6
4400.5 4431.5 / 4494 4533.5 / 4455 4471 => 0.9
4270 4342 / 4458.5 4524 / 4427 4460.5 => 0.0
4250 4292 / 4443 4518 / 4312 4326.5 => 1.2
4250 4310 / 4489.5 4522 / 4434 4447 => -0.1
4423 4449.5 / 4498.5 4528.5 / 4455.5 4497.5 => 1.5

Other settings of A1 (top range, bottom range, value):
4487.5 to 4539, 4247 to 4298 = 1.34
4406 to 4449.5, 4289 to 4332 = 1.34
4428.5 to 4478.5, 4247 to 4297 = 1.24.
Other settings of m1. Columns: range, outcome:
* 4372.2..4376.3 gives 1.4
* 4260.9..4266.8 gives 1.2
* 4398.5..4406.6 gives 1.33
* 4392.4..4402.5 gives 1.35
